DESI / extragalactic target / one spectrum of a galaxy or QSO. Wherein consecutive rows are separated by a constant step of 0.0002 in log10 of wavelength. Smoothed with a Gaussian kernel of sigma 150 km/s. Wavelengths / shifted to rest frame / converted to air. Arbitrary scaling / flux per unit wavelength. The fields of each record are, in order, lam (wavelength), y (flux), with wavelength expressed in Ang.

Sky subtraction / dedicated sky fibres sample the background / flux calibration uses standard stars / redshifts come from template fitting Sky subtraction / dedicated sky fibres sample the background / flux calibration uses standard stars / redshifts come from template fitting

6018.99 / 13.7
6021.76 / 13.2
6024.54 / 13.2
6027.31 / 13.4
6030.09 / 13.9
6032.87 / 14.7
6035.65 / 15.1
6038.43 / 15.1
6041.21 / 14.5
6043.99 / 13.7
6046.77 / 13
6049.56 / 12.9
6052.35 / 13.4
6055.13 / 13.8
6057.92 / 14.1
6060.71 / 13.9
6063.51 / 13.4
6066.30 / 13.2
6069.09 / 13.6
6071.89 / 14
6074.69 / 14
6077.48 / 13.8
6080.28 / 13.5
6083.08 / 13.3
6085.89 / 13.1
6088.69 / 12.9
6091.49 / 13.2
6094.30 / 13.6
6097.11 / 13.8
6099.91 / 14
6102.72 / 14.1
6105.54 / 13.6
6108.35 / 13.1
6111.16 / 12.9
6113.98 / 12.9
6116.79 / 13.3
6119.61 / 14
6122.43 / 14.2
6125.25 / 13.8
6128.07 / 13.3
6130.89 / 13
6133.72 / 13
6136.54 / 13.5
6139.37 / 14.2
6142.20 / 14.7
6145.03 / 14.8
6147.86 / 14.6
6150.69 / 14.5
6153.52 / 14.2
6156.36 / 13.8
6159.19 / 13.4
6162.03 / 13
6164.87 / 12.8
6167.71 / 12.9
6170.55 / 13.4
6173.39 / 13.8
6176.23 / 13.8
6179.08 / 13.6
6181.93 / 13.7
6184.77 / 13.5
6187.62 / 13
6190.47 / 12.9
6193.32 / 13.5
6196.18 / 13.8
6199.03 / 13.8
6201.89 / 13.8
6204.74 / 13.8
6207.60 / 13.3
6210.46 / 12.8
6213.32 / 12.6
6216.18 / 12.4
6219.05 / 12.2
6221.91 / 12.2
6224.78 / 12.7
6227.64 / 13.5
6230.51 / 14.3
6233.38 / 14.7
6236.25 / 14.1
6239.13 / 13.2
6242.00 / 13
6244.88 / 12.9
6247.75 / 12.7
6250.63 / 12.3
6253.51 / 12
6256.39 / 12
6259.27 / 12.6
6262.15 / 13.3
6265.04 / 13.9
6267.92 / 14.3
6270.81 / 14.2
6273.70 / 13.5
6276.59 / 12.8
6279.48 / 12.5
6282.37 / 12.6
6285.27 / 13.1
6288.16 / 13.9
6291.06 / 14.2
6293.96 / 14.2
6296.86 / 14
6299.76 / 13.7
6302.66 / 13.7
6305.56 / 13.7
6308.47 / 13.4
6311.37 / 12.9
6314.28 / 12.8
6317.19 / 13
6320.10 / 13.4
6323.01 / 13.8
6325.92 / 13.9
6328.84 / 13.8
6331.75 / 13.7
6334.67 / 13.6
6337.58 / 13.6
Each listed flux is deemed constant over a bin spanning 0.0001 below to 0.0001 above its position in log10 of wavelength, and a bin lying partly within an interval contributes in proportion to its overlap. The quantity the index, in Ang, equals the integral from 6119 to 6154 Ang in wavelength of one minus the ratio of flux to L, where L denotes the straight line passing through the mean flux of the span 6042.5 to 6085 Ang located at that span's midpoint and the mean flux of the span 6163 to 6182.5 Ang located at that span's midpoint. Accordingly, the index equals -1.4 Ang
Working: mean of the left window 13.6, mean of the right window 13.4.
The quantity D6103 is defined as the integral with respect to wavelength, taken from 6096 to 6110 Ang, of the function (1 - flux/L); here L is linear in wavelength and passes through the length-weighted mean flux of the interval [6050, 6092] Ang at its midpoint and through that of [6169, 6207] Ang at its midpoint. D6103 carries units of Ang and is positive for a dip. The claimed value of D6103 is -0.16 Ang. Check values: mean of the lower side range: 13.5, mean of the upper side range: 13.6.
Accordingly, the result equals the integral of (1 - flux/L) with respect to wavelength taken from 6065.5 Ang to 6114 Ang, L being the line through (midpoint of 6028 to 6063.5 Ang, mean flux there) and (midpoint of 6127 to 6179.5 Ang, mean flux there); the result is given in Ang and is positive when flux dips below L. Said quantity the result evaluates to 1.27 Ang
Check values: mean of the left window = 14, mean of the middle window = 13.5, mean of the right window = 13.7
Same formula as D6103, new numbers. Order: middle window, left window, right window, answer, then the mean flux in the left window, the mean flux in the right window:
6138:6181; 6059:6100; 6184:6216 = -1.4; 13.5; 13.3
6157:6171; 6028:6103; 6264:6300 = 0.6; 13.8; 13.6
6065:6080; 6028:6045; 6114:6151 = 0.6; 14.5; 13.9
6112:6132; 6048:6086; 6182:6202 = 0.1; 13.6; 13.5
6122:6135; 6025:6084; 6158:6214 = 0.2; 13.8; 13.4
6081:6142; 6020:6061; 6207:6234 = 0.1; 13.9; 13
